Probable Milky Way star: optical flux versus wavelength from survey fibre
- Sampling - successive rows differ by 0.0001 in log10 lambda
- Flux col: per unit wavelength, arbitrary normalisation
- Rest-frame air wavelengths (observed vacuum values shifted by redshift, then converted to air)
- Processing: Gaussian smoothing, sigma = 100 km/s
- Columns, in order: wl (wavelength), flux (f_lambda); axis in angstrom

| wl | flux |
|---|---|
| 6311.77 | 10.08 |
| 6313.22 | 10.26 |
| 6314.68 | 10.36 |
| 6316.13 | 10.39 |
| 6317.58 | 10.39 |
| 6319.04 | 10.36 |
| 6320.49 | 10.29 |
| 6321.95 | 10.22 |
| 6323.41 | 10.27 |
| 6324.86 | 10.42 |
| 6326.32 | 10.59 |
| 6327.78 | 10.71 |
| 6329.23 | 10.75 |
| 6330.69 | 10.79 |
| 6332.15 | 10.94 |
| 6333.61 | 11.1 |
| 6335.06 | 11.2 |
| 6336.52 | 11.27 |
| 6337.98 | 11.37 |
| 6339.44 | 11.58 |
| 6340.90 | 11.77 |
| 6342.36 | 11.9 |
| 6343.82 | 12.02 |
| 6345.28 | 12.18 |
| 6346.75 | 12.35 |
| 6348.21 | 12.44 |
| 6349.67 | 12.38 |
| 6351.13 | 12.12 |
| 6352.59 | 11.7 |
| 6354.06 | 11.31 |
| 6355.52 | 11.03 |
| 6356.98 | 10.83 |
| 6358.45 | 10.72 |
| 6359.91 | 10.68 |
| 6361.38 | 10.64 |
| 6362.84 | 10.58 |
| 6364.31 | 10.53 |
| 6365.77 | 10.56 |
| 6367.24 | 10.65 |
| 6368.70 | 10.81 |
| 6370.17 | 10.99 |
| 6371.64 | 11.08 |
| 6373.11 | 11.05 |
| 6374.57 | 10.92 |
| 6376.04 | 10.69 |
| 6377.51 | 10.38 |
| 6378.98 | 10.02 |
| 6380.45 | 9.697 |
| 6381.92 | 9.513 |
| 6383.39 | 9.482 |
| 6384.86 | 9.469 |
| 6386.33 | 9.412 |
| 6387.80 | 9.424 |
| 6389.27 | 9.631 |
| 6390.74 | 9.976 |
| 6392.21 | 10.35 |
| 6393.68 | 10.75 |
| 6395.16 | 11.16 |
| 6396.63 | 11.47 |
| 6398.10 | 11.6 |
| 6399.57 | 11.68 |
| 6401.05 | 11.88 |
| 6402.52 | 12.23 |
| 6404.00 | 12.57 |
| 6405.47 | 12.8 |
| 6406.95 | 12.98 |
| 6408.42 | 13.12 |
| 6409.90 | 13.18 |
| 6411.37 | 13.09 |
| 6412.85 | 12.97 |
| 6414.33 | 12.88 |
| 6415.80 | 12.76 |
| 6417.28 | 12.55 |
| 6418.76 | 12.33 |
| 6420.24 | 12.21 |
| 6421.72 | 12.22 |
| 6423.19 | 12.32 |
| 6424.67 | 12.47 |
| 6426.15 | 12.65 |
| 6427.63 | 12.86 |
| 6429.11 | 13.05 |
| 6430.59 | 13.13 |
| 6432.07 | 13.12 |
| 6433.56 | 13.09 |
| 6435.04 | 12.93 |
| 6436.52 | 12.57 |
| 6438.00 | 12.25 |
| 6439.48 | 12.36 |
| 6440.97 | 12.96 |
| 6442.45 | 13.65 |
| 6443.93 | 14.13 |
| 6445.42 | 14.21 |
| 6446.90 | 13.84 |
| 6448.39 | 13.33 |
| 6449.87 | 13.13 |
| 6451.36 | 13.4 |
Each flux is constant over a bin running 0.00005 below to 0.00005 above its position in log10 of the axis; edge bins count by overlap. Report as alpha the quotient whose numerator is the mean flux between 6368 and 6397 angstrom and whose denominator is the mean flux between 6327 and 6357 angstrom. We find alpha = 0.89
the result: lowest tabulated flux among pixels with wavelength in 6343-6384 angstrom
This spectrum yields 9.482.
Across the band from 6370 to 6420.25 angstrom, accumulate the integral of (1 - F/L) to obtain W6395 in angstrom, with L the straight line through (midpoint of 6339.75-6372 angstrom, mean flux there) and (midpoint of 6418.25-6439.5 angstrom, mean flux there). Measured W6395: 3.1 angstrom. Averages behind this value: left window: 11.3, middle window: 11.3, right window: 12.7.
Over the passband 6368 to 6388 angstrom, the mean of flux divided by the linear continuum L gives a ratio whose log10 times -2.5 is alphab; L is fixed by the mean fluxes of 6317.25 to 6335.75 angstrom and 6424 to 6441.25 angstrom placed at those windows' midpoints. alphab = 0.14 mag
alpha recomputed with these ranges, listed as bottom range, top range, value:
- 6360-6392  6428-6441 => 1.25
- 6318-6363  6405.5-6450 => 1.16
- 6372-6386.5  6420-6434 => 1.26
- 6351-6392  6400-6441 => 1.21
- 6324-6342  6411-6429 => 1.14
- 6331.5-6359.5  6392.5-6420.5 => 1.06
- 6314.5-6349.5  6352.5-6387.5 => 0.95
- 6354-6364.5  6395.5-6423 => 1.16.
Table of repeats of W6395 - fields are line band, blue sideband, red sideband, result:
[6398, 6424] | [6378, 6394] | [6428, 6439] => -2.64 angstrom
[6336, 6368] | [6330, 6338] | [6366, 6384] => -1.71 angstrom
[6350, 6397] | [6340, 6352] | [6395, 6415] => 6.56 angstrom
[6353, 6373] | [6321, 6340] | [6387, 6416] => 0.82 angstrom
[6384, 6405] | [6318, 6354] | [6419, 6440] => 2.25 angstrom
